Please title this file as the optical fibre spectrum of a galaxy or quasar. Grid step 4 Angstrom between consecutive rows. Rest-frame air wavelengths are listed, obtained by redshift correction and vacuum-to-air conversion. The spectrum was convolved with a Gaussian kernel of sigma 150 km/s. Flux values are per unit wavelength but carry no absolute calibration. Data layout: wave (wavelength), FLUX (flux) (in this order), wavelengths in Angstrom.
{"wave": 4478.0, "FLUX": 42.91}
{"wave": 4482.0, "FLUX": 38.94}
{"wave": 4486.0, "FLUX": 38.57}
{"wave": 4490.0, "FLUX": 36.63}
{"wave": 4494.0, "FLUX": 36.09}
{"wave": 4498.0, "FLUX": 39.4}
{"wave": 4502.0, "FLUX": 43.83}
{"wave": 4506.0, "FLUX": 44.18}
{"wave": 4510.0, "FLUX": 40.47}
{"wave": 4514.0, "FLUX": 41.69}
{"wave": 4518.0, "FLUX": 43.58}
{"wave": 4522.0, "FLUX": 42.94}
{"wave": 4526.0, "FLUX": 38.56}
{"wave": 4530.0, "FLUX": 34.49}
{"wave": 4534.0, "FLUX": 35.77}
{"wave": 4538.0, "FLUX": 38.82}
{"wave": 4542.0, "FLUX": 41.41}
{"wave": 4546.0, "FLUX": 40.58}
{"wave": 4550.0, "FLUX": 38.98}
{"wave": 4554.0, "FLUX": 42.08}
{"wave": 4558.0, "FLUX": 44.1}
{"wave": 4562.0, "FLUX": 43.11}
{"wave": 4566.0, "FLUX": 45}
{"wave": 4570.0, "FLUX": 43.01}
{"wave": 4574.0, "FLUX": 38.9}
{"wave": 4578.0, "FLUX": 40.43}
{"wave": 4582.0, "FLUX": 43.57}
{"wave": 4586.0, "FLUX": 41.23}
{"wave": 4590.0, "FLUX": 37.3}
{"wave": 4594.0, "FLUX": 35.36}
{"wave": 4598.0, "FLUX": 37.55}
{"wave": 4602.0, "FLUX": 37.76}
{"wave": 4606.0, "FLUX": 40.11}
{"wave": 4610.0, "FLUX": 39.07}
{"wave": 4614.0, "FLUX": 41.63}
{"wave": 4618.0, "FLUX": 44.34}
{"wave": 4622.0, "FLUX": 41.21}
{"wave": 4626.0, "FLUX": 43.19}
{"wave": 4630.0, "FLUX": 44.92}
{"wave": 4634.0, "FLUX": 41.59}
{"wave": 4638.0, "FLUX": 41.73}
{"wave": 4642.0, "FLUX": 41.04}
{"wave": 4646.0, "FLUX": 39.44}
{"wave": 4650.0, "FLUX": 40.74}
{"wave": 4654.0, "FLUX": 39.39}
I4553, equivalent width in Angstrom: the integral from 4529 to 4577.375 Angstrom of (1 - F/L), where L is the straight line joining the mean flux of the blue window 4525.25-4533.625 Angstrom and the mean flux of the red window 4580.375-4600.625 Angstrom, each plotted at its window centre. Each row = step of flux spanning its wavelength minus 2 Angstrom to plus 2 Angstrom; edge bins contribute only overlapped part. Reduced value -4.5 Angstrom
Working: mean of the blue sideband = 36.1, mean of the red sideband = 38.9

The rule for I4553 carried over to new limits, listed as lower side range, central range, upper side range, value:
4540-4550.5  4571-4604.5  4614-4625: 2.0 Angstrom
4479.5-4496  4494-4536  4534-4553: -1.8 Angstrom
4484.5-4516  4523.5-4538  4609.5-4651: 1.3 Angstrom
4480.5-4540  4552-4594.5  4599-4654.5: -1.1 Angstrom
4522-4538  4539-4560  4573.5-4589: -1.4 Angstrom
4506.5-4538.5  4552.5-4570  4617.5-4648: -1.3 Angstrom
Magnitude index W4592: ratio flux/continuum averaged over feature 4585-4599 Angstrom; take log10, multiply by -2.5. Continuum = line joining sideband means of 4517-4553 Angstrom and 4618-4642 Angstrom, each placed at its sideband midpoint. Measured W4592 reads 0.10 mag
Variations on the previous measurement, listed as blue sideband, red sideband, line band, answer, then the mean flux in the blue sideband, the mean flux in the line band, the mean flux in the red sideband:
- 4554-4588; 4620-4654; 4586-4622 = 0.07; 42.4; 39.4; 41.6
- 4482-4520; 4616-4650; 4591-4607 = 0.11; 40.4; 37.5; 42.1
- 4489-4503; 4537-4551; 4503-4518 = -0.09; 38.8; 42.4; 40.1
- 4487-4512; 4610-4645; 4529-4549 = 0.06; 40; 38.4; 42.2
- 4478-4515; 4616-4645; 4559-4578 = -0.03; 40.1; 42.4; 42.5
